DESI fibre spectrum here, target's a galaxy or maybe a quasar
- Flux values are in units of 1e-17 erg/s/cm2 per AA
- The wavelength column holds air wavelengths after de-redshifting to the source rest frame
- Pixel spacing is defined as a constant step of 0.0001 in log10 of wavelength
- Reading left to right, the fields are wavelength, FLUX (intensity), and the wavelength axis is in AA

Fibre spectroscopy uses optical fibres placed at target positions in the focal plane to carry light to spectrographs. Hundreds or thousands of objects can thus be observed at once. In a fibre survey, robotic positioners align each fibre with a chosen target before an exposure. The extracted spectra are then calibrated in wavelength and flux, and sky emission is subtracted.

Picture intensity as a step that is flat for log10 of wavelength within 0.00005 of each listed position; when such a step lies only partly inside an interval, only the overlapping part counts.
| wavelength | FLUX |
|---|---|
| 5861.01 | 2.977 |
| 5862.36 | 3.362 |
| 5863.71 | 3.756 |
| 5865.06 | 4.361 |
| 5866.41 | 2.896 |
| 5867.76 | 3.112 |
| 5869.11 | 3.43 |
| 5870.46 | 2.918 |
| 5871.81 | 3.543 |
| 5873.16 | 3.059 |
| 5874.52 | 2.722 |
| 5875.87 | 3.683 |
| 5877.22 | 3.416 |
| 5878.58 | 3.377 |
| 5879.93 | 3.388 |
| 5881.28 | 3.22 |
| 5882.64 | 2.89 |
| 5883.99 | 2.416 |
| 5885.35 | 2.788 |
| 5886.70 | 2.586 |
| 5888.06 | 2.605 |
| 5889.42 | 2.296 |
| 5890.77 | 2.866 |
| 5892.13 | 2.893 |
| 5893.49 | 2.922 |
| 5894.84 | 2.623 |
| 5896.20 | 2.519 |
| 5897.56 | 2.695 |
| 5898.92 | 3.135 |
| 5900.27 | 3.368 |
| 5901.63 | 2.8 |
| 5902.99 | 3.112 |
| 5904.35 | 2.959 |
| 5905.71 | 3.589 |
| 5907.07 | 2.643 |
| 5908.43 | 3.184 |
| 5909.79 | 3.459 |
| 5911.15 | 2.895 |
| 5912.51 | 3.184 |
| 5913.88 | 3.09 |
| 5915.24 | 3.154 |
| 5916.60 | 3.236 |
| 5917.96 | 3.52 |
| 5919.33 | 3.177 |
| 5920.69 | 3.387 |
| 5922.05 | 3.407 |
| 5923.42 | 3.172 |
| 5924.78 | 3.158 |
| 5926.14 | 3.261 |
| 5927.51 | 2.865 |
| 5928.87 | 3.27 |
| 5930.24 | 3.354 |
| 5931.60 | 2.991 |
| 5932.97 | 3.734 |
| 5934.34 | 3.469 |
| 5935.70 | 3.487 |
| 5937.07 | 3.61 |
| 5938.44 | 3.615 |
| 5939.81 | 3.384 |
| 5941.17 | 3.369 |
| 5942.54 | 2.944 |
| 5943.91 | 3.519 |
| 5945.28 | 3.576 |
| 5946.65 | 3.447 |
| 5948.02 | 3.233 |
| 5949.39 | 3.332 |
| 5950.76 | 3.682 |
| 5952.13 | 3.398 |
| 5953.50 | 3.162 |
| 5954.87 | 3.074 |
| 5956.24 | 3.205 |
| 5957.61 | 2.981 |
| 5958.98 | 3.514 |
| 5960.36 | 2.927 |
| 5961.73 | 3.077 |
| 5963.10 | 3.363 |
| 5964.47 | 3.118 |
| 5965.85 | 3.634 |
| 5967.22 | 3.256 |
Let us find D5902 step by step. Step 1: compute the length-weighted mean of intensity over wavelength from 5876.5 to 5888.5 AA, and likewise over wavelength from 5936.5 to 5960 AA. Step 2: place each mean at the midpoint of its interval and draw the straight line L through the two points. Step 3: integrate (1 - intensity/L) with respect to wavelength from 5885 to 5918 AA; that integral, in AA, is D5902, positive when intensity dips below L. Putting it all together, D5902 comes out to 1.4 AA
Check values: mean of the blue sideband 2.97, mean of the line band 2.96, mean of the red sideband 3.35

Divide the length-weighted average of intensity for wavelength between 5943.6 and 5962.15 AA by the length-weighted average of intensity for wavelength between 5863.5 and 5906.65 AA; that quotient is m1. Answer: 1.08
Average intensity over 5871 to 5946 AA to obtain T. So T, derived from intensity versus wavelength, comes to 3.14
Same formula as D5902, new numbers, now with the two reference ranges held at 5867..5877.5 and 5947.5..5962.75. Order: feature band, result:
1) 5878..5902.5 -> 2.8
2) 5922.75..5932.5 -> 0.2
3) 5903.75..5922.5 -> 0.2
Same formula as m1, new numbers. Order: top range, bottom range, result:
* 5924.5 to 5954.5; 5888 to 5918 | 1.12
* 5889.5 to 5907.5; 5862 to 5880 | 0.87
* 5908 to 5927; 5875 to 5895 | 1.10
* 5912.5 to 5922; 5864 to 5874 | 0.98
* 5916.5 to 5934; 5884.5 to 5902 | 1.18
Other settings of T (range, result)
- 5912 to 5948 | 3.32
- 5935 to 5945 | 3.43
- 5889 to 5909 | 2.91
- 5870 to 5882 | 3.26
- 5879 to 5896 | 2.79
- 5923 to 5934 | 3.23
